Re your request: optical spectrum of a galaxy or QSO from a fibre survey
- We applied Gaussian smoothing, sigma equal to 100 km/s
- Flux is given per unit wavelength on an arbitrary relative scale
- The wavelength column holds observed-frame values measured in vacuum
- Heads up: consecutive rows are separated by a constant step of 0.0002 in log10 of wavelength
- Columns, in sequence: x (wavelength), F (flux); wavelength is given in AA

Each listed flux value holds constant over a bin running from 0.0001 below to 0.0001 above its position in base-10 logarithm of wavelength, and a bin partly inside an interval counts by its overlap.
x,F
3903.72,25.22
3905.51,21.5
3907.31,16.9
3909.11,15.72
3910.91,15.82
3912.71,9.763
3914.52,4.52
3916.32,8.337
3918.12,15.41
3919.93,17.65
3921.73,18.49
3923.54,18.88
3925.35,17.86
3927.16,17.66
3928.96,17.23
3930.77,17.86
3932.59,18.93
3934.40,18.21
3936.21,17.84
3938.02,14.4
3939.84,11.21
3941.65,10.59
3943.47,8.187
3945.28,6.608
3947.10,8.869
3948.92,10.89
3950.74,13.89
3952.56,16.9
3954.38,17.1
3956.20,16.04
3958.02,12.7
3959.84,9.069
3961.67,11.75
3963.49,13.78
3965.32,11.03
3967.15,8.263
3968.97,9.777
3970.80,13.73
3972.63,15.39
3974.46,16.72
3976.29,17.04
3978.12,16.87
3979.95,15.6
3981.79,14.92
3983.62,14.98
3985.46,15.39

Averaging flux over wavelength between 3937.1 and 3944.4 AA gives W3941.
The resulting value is 11.1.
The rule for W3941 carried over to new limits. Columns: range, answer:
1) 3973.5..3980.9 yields 16.5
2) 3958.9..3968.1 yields 10.8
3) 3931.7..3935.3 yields 18.6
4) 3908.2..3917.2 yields 10.8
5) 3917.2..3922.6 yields 17.2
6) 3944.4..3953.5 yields 11.5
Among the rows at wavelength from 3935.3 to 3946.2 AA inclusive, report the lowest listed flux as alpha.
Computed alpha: 6.608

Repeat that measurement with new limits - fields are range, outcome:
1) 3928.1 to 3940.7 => 11.21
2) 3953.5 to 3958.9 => 12.7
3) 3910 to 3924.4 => 4.52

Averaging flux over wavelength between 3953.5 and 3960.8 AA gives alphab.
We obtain 13.7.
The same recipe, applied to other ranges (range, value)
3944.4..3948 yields 7.74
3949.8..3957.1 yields 16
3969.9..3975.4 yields 15.3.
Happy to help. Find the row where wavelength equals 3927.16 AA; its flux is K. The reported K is 17.66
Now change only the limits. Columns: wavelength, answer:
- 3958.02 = 12.7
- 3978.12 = 16.87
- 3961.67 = 11.75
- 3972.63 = 15.39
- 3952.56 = 16.9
